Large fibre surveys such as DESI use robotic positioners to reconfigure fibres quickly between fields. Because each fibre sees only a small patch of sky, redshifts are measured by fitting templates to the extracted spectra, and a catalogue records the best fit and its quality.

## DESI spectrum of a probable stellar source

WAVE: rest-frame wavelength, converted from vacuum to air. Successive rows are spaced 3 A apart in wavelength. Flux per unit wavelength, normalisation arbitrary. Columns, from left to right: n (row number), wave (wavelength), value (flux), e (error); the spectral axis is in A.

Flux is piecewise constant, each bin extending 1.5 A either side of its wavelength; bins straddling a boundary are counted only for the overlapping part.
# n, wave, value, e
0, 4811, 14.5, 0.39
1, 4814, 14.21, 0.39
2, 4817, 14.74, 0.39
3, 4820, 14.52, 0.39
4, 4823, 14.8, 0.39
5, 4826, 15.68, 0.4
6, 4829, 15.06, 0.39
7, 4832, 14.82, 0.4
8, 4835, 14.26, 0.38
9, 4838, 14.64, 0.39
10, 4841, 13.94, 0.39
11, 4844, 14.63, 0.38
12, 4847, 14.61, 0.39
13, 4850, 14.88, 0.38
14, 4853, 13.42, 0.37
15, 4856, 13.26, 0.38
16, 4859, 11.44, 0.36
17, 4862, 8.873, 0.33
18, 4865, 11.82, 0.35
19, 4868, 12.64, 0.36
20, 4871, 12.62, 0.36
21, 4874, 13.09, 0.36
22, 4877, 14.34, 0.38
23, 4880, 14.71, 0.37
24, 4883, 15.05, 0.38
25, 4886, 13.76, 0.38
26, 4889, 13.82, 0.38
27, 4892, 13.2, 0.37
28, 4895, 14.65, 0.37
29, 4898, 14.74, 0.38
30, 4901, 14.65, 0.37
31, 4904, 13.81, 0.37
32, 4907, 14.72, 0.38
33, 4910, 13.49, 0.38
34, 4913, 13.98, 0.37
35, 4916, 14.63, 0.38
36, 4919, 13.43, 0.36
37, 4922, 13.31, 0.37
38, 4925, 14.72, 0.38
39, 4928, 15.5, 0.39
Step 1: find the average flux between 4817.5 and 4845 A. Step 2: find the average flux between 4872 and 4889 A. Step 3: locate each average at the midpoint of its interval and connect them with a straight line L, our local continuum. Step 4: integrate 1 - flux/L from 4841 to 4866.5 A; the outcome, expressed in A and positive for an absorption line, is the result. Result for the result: 2.68 A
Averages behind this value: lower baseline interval 14.7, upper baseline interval 14.1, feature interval 12.9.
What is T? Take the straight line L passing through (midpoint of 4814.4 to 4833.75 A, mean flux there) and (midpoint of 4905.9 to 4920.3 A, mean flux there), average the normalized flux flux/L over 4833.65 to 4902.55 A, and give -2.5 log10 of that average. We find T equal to 0.07 mag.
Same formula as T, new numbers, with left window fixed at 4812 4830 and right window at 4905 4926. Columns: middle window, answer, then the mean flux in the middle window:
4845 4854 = 0.02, 14.4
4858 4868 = 0.30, 11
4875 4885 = -0.02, 14.6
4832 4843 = 0.02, 14.4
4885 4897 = 0.03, 13.9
